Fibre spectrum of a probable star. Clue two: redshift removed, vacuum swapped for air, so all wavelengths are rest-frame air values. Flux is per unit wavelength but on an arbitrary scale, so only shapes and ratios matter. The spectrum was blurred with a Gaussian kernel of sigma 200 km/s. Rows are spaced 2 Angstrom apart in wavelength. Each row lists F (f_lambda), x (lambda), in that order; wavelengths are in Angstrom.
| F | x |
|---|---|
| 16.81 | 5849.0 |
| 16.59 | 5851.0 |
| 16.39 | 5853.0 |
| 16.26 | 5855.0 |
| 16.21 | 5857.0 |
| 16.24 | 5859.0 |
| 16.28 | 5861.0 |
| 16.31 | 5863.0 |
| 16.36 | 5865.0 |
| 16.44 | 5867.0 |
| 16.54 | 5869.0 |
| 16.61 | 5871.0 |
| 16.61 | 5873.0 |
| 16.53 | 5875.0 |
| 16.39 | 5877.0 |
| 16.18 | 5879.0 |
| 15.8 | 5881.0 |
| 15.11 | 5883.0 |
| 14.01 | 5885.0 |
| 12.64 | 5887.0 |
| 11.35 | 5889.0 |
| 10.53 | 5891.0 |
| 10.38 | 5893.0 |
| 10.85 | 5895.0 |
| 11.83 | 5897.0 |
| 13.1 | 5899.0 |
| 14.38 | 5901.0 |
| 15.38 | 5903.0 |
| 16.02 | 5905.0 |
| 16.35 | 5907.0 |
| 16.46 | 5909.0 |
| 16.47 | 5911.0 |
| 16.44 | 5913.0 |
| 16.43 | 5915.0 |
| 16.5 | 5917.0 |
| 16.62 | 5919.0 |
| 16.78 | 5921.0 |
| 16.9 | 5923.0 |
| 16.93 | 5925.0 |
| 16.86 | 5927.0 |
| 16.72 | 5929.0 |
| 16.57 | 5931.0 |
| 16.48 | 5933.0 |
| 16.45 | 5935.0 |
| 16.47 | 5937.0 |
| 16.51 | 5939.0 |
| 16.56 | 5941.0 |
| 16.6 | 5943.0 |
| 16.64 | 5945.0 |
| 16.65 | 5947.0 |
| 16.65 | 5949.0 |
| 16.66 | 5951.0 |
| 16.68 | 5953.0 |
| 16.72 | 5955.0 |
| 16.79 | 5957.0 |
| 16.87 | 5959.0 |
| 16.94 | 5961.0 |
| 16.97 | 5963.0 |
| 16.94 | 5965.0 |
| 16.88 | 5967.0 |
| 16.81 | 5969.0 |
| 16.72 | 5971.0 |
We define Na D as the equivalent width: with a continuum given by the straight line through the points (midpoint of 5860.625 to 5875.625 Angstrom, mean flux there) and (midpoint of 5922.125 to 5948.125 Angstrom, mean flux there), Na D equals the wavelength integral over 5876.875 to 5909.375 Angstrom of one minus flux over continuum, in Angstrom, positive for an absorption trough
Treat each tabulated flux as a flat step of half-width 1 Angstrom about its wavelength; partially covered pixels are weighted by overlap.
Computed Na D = 5.3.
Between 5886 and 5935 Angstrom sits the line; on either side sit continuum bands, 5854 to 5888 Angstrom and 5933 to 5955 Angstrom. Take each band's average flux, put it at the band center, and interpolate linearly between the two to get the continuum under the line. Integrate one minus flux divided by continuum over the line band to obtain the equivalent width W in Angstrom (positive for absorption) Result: 3.9 Angstrom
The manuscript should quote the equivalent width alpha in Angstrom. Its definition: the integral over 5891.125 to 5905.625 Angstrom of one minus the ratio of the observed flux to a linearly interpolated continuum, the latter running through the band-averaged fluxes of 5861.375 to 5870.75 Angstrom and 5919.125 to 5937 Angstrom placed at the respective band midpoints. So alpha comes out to 3.2 Angstrom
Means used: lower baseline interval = 16.4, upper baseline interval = 16.7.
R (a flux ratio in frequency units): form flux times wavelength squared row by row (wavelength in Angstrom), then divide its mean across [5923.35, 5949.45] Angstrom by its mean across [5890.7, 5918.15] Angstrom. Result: 1.16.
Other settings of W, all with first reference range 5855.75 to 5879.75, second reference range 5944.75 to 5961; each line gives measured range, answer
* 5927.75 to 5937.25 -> 0.1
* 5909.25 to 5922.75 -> 0.0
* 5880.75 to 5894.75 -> 3.3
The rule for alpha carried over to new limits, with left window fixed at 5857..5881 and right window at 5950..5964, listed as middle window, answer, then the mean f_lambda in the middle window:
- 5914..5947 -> 0.1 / 16.6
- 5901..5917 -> 0.4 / 16.1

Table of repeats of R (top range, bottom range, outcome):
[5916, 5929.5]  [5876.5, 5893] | 1.24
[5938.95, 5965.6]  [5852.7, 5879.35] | 1.05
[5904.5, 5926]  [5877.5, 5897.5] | 1.29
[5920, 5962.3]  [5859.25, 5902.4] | 1.17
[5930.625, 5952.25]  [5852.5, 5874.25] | 1.04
